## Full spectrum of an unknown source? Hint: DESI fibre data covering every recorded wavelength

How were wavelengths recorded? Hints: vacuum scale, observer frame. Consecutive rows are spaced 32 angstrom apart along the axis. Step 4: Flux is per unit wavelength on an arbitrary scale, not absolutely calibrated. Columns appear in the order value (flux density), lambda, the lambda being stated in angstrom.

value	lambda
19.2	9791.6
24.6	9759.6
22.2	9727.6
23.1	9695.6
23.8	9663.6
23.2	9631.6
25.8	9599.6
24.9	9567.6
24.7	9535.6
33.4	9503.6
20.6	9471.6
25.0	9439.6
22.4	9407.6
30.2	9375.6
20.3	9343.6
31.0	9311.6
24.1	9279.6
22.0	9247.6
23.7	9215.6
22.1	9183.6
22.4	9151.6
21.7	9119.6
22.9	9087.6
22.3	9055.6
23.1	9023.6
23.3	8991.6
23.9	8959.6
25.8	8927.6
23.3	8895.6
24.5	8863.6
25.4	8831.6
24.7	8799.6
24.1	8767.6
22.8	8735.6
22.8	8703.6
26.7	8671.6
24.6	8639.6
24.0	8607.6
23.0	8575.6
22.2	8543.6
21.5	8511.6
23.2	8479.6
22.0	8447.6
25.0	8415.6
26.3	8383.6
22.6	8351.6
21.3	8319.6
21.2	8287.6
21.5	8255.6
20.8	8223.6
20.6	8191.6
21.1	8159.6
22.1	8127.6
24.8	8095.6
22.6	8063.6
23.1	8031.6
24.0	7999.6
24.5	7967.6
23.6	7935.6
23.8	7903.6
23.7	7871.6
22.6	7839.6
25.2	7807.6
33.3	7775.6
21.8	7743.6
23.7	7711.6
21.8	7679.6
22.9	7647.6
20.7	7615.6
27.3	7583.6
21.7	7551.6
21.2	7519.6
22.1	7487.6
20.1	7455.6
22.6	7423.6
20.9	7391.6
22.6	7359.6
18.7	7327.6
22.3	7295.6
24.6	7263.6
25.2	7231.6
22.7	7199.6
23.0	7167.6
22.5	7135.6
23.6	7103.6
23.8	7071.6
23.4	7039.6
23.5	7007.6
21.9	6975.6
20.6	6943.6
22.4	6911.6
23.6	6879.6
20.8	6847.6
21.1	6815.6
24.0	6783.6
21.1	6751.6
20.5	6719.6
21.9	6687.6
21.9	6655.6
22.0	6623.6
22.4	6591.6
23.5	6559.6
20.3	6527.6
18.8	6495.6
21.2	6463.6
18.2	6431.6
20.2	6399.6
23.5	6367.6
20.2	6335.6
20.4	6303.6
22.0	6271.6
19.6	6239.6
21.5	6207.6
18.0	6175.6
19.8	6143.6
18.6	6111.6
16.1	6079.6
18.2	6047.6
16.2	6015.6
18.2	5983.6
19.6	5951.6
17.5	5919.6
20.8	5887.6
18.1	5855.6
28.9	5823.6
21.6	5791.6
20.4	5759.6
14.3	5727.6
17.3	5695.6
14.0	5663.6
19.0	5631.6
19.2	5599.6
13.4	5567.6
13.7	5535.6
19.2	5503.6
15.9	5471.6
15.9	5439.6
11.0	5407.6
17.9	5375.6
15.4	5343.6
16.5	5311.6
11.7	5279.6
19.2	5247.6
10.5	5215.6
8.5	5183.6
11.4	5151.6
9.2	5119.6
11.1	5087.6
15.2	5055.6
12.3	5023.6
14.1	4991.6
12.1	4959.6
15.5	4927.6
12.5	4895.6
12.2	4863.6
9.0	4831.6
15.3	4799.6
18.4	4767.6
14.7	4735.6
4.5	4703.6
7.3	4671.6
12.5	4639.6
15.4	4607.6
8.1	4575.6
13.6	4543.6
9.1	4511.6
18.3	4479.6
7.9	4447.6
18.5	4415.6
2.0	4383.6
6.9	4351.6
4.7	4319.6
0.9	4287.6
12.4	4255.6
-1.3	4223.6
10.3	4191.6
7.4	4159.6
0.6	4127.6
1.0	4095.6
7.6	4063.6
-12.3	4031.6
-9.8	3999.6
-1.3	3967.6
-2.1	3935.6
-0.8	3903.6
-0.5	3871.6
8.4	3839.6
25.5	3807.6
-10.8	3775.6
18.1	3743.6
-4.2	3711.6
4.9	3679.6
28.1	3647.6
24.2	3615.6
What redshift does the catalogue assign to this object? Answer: 0.186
